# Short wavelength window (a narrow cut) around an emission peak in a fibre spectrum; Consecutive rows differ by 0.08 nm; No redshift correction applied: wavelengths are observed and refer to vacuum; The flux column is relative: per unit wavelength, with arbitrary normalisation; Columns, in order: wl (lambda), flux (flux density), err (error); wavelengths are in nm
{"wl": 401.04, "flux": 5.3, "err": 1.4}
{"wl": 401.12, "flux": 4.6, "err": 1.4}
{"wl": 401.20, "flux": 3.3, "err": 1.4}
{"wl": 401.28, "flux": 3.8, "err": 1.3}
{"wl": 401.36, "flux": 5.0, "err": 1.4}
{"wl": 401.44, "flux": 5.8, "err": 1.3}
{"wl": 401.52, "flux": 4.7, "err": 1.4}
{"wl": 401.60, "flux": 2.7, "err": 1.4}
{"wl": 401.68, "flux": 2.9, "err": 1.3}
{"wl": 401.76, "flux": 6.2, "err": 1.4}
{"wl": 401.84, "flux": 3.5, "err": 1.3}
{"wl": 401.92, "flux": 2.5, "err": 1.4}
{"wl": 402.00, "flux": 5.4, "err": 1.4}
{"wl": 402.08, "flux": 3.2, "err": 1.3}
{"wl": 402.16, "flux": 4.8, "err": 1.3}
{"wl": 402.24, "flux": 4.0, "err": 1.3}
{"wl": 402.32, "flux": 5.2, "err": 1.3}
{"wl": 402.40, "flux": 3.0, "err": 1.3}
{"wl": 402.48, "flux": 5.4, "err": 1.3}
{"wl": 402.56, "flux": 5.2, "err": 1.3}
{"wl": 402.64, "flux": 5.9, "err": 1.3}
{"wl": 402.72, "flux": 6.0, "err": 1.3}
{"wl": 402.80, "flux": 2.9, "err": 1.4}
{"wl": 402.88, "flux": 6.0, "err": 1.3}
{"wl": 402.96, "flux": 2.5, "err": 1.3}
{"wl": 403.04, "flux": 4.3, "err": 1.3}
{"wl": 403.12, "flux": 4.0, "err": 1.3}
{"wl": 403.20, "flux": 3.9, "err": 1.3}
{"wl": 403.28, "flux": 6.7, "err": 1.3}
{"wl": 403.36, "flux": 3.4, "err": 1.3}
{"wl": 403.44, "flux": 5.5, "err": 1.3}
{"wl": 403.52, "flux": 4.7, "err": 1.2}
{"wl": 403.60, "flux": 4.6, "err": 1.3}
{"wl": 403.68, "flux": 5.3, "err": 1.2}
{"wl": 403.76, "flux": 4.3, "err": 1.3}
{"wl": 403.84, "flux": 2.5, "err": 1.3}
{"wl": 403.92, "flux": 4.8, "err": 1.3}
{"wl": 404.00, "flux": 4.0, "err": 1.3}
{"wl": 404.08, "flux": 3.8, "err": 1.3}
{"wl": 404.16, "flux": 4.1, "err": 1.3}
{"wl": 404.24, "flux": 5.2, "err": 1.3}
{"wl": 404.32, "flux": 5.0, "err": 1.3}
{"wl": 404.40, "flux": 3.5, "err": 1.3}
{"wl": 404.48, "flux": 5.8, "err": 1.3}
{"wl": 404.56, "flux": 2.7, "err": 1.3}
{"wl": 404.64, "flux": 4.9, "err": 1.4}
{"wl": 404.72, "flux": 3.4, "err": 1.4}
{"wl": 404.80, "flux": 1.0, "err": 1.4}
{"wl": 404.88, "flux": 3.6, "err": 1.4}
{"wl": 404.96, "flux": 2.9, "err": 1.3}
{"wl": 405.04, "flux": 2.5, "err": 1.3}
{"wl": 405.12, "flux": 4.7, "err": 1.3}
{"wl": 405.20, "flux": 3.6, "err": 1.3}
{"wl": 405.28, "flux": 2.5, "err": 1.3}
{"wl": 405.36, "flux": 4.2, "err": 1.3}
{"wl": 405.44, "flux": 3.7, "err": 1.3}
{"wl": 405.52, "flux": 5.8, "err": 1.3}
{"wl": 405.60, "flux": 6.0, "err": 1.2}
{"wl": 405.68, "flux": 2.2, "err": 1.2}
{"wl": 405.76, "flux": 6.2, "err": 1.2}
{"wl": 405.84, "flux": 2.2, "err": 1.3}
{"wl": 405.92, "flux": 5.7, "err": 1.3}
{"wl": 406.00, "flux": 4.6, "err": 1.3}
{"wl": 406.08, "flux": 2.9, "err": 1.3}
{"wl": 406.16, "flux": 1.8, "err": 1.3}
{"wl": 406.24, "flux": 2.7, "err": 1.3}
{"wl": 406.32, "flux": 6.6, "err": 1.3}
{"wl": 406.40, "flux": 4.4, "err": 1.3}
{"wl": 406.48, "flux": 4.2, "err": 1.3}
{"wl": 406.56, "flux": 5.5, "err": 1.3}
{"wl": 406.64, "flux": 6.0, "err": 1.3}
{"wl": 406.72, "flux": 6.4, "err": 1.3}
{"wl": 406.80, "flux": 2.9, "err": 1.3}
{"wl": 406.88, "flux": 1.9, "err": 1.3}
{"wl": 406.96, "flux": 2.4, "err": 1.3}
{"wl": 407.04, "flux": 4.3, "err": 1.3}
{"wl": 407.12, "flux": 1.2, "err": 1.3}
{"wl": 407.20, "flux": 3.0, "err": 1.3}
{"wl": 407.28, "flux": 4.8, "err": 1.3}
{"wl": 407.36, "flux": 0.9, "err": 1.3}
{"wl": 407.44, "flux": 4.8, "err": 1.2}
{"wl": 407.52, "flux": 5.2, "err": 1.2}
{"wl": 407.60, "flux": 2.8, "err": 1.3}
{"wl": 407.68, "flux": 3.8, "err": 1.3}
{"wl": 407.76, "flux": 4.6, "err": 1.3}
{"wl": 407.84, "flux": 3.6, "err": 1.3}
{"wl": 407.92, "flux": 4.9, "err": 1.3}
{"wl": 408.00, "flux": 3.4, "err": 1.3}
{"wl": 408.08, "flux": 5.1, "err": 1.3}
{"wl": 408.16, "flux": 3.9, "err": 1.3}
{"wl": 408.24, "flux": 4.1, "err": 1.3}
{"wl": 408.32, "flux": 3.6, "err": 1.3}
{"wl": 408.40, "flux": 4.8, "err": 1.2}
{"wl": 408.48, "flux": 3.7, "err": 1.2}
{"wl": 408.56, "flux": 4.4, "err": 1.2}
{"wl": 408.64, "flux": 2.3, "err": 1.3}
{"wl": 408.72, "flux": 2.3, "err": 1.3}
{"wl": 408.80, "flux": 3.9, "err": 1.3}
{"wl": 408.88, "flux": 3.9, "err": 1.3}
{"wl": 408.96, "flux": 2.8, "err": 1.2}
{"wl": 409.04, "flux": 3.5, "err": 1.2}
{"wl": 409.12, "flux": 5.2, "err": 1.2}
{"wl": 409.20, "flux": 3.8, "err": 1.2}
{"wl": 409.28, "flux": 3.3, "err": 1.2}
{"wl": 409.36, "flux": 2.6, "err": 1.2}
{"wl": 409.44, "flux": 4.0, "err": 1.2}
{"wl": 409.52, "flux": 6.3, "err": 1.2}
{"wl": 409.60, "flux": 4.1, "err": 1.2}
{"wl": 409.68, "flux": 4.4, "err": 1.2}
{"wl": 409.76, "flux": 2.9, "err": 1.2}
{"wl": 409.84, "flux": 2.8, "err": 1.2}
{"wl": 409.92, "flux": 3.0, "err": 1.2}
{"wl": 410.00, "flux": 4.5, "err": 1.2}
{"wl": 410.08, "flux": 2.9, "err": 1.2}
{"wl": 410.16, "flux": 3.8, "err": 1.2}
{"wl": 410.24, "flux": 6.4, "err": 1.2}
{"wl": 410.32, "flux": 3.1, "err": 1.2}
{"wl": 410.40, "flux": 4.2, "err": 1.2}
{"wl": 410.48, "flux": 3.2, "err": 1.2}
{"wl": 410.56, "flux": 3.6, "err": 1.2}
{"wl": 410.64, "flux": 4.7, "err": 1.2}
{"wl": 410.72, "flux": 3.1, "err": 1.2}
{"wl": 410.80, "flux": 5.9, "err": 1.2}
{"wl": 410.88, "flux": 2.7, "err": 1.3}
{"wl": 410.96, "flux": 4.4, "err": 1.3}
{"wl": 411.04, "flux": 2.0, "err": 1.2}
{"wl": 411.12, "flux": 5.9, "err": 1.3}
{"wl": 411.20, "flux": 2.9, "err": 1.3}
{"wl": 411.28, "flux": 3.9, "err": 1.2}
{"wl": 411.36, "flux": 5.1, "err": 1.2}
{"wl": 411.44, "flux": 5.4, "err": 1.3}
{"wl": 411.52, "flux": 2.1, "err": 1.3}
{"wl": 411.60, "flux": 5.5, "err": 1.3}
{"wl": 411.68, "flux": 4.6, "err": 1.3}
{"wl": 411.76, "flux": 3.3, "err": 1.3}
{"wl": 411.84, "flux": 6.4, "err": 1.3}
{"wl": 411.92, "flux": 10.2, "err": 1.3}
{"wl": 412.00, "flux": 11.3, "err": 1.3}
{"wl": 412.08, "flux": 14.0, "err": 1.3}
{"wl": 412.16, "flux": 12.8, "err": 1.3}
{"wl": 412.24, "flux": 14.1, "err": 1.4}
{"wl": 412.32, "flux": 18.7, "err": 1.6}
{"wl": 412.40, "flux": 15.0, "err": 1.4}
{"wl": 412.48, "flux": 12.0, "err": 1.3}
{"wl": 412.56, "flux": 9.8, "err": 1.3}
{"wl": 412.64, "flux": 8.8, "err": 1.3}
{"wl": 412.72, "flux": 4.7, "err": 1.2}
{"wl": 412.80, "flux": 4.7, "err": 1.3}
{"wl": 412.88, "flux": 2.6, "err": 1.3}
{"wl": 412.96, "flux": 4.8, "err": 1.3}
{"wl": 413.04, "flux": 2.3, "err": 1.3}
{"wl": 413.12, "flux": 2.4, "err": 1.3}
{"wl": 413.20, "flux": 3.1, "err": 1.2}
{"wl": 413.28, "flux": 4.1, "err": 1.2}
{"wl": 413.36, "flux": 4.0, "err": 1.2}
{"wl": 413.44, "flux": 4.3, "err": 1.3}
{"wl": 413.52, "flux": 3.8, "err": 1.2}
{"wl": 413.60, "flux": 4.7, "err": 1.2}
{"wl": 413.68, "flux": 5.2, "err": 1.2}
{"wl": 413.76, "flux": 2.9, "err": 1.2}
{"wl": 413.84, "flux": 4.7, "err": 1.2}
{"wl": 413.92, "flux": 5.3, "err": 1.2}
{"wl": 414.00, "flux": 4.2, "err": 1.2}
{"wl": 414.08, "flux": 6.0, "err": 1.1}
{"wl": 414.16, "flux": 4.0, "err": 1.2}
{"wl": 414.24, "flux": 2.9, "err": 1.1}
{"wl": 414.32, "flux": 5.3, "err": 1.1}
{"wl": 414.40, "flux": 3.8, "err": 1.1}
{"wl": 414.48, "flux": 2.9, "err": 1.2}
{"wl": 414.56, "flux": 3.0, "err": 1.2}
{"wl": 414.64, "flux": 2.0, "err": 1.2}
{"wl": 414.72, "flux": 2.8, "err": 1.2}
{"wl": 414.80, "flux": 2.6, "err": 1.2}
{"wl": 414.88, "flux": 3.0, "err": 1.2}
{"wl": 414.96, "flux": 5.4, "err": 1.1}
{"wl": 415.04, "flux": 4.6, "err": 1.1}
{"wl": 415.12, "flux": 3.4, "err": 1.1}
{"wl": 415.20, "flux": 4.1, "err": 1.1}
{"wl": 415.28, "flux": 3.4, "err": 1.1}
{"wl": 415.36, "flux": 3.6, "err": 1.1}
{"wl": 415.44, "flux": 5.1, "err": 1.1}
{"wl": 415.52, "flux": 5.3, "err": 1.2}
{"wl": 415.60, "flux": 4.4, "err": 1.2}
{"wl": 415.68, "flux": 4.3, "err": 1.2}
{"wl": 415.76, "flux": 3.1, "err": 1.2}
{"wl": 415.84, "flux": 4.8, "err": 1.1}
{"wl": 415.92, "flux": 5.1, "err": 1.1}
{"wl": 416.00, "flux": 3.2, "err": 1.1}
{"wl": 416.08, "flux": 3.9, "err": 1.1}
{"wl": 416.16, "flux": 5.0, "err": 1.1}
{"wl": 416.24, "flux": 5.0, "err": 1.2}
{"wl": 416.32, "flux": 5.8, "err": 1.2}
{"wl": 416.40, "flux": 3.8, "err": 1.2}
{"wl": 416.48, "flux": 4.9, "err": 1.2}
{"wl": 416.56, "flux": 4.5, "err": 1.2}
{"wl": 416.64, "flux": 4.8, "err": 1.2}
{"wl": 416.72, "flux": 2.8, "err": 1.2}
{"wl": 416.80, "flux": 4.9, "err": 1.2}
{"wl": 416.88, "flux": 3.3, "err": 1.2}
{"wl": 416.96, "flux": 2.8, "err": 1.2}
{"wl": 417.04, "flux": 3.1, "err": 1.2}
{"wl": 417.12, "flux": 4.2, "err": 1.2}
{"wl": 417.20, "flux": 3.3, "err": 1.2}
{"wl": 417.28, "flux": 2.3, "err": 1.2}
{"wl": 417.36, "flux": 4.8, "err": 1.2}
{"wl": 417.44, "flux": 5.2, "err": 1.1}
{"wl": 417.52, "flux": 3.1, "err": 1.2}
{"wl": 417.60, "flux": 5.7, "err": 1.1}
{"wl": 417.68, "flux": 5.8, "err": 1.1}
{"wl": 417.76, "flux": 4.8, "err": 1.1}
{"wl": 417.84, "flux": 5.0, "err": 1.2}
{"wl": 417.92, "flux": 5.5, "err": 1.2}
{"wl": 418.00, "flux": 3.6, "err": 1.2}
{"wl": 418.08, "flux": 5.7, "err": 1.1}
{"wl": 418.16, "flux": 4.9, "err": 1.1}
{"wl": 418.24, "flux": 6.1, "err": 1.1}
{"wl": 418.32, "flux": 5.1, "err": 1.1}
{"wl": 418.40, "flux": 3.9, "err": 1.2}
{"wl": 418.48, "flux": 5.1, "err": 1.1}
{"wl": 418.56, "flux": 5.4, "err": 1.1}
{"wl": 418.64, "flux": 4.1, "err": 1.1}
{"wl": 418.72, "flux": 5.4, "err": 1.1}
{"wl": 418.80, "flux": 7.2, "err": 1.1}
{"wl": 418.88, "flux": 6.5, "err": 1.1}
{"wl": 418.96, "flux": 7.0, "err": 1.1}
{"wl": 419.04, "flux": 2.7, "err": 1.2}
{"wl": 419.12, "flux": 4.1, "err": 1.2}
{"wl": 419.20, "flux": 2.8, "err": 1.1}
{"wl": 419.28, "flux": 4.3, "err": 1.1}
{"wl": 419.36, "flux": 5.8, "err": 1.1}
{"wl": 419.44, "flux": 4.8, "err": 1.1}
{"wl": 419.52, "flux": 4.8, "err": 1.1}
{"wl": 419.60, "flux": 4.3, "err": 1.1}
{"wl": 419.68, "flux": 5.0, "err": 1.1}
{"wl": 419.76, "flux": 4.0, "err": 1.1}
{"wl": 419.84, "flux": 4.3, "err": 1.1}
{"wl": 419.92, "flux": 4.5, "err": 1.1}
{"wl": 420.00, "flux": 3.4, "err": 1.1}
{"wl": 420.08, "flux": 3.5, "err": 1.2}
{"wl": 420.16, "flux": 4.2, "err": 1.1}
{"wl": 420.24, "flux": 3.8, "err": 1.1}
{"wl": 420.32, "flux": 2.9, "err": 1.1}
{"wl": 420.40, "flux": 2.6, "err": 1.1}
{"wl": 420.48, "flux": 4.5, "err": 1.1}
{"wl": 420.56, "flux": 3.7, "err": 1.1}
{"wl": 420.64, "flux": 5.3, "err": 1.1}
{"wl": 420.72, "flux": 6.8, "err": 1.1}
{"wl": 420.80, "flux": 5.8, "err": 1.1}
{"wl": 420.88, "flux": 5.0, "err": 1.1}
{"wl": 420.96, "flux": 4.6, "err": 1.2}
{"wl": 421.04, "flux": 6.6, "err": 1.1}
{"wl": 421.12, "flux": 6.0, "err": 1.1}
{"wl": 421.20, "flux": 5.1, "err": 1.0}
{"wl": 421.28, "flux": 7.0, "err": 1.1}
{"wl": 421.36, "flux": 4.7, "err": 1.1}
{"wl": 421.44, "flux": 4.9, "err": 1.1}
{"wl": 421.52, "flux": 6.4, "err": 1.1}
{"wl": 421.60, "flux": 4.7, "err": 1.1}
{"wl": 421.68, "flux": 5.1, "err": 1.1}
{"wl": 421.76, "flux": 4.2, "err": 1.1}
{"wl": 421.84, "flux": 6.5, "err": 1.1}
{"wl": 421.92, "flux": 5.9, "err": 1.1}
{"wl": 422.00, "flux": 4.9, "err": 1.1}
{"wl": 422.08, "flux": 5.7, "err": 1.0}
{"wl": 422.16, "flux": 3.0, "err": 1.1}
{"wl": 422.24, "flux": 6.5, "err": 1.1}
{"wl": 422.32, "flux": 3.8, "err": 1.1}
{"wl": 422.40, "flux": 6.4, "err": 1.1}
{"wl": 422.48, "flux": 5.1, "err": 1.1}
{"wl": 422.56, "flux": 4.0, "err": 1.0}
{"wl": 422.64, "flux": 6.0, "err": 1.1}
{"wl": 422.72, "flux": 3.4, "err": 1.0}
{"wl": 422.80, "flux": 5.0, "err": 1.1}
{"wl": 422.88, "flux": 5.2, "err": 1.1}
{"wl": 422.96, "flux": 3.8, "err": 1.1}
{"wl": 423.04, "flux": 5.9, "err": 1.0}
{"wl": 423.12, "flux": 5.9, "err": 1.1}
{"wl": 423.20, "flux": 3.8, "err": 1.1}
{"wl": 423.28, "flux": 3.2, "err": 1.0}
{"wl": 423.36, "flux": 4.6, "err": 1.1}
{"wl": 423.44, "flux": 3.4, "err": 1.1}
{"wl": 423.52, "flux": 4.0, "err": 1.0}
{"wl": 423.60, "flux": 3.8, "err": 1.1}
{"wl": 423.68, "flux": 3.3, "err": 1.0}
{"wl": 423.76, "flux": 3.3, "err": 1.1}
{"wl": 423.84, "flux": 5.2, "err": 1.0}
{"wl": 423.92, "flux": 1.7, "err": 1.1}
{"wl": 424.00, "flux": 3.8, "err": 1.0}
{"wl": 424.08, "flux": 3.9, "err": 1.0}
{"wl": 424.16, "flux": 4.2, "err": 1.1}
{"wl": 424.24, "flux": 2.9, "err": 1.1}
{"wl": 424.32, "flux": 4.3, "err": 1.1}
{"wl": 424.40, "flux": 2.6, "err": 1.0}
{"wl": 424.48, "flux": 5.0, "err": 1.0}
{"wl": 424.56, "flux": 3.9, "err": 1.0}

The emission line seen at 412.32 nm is [O II] 3727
